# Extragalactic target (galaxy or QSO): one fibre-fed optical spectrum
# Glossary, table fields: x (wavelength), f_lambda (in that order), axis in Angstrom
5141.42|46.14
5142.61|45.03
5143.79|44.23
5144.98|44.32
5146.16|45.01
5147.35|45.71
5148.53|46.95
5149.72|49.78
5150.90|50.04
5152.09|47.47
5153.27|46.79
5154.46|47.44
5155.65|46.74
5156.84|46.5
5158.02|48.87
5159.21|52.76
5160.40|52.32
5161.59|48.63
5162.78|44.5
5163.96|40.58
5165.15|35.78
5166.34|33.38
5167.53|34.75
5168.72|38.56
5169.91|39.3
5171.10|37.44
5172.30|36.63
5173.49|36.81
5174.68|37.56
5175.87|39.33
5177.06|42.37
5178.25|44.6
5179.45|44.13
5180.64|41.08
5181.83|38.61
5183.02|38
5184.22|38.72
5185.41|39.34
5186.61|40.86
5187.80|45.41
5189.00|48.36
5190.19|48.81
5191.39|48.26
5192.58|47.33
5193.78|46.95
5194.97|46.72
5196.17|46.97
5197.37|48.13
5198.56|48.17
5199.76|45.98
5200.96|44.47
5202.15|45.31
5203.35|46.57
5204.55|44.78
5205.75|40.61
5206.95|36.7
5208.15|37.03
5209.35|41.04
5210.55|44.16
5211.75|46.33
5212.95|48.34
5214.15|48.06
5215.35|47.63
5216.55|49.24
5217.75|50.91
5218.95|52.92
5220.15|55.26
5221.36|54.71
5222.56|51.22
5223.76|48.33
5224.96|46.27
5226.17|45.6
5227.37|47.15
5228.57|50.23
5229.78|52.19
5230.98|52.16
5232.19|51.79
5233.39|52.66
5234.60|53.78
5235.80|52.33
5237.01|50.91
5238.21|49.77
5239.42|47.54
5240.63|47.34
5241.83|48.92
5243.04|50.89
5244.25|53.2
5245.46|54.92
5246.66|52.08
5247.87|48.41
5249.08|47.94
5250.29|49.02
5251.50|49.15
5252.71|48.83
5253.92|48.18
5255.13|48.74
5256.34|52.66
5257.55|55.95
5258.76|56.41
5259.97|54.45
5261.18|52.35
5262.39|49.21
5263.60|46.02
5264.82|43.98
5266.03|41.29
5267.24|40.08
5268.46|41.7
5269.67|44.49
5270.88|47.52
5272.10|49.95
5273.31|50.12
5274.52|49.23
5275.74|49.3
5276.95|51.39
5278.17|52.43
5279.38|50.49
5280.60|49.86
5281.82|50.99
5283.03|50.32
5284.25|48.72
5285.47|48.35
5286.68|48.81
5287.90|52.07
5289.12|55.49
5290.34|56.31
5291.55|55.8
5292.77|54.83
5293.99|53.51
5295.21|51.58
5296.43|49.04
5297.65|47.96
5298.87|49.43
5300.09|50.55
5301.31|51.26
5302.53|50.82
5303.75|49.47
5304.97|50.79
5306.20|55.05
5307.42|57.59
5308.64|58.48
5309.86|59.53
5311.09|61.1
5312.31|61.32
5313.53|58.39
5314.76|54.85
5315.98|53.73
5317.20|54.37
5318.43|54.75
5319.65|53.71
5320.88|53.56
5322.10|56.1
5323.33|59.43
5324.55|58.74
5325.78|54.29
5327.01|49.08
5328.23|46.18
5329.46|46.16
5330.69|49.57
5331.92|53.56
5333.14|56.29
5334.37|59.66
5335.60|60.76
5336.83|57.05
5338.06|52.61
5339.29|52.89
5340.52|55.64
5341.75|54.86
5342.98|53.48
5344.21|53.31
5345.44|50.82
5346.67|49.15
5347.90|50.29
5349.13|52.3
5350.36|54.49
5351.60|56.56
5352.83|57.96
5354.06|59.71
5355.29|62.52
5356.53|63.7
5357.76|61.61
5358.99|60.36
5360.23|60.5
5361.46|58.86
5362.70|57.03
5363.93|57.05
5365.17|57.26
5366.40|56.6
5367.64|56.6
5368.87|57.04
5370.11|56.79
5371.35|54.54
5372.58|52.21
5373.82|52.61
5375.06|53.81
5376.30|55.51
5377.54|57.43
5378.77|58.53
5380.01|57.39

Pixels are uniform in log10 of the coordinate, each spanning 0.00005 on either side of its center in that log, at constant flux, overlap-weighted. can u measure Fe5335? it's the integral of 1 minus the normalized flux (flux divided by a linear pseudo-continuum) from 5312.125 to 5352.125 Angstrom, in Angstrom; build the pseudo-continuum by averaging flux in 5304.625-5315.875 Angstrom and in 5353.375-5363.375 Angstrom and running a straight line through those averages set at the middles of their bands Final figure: 3.2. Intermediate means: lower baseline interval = 57.4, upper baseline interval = 60.5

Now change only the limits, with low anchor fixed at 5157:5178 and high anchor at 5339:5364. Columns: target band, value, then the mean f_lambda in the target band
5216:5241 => -2.3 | 50.6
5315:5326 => -0.3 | 55.5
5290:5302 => 0.0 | 51.9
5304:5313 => -0.8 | 57.4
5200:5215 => 0.3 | 43.7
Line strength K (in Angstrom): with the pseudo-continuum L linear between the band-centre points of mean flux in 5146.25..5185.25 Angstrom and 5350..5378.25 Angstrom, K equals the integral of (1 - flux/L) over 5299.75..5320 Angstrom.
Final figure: -0.6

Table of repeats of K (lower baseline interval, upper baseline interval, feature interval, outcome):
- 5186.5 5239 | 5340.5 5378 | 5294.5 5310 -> 0.2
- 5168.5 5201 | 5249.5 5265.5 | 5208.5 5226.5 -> -0.9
